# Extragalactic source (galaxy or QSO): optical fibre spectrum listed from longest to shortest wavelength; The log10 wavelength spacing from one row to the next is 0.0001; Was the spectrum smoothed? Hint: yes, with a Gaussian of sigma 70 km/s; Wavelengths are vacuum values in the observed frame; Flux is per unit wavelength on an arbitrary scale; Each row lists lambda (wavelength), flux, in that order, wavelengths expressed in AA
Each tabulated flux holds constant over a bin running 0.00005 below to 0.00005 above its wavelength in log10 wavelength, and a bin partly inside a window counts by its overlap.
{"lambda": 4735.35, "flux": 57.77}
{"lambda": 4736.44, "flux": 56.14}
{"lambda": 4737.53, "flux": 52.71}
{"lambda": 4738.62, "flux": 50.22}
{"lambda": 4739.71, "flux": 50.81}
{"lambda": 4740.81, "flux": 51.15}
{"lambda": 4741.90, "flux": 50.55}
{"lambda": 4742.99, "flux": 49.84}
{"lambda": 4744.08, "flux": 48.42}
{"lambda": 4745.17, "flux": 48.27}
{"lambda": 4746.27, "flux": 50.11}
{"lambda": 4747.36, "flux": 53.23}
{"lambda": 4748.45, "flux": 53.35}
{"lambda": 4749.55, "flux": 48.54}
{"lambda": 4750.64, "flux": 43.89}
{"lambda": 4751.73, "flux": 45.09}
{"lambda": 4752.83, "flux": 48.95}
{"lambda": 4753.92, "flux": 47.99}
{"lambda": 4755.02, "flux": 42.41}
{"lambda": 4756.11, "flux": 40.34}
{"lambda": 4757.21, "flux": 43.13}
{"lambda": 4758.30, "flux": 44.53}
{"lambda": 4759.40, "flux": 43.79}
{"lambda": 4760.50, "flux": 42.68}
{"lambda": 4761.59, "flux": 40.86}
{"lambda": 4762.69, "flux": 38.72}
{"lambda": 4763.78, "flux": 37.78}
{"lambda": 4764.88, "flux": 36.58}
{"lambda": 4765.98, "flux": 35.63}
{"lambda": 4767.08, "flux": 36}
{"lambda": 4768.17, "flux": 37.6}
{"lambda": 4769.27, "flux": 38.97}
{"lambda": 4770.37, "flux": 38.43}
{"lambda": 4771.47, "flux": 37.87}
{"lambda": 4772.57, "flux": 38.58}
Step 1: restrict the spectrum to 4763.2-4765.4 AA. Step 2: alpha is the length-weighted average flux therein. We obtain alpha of 37.3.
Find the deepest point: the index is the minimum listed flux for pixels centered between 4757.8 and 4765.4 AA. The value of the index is 36.58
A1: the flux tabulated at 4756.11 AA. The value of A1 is 40.34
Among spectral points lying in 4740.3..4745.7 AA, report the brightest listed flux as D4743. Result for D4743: 51.15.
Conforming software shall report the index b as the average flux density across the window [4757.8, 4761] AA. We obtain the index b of 43.6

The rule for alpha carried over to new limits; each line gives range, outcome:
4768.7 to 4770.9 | 38.6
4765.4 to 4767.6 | 35.7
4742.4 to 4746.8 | 49.2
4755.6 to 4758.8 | 42.7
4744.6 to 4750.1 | 50.7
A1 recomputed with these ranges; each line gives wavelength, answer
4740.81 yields 51.15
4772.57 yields 38.58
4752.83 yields 48.95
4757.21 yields 43.13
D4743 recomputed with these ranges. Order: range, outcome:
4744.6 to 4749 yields 53.35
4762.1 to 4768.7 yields 38.72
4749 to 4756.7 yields 48.95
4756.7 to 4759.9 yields 44.53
